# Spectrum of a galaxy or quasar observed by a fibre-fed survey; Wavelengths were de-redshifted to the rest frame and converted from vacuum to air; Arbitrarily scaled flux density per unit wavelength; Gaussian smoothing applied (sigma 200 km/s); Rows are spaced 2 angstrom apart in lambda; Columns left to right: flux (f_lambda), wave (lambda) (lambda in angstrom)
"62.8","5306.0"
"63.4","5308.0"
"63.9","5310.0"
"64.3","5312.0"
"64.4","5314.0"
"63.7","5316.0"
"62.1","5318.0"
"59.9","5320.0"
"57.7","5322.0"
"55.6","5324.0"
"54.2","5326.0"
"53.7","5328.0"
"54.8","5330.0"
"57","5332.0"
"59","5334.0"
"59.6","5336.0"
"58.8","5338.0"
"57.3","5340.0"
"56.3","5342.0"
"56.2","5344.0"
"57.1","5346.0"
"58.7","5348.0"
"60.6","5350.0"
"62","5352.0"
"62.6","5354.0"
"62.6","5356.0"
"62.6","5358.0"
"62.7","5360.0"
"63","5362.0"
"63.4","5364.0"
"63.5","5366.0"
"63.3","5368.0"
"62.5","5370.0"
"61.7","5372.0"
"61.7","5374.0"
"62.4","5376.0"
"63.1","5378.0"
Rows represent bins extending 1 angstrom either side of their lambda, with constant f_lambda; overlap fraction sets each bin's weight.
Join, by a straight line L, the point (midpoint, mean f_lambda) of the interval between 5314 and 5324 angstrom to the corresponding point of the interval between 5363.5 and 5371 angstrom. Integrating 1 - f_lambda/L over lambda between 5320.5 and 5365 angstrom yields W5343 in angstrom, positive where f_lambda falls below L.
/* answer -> 2.2 angstrom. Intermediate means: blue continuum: 60.7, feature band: 58.9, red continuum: 63.2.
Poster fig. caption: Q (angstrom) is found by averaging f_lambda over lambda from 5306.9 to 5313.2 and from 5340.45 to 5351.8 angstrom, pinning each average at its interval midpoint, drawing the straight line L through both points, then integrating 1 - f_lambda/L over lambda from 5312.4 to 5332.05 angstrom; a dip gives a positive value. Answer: 1.08 angstrom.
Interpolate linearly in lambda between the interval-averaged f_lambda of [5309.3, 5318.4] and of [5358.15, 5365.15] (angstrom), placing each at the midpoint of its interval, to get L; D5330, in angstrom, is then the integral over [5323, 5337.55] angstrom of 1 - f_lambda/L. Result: 1.64 angstrom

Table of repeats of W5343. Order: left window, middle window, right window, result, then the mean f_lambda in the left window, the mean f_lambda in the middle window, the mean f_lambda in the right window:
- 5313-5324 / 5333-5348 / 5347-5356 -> 0.8 angstrom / 61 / 57.8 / 61.2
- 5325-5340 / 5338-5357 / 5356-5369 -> 0.2 angstrom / 56.8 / 59.2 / 63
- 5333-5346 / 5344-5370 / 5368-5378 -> -0.6 angstrom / 57.8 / 61.7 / 62.3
